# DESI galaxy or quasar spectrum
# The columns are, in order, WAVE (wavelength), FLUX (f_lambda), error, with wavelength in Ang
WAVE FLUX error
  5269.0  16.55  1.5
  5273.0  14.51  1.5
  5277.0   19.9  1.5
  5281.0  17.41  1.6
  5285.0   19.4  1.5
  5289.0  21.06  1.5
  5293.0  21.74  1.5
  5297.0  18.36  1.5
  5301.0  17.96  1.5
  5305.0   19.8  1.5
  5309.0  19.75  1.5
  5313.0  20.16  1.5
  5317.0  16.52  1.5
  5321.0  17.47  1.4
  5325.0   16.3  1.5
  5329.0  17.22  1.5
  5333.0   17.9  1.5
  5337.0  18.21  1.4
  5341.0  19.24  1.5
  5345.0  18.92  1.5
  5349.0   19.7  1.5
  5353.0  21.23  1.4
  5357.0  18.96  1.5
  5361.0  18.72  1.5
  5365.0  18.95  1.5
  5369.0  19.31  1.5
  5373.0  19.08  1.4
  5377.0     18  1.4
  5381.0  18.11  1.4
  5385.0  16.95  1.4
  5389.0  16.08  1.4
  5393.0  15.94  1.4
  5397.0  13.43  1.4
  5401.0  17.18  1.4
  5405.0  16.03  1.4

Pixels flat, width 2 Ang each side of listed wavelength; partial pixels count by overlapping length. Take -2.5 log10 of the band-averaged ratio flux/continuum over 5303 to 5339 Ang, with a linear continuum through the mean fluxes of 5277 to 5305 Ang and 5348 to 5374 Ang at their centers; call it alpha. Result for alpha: 0.073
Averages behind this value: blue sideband 19.4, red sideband 19.4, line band 18.1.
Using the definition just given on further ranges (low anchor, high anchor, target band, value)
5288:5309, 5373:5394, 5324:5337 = 0.09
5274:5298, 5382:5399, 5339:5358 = -0.14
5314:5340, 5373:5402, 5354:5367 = -0.12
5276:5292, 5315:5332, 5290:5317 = -0.07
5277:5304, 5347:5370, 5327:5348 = 0.06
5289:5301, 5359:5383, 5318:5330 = 0.15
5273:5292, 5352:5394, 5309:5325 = 0.04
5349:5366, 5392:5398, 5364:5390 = -0.07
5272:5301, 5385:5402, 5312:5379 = -0.09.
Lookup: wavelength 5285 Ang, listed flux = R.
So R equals 19.4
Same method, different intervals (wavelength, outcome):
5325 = 16.3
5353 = 21.23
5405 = 16.03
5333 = 17.9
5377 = 18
